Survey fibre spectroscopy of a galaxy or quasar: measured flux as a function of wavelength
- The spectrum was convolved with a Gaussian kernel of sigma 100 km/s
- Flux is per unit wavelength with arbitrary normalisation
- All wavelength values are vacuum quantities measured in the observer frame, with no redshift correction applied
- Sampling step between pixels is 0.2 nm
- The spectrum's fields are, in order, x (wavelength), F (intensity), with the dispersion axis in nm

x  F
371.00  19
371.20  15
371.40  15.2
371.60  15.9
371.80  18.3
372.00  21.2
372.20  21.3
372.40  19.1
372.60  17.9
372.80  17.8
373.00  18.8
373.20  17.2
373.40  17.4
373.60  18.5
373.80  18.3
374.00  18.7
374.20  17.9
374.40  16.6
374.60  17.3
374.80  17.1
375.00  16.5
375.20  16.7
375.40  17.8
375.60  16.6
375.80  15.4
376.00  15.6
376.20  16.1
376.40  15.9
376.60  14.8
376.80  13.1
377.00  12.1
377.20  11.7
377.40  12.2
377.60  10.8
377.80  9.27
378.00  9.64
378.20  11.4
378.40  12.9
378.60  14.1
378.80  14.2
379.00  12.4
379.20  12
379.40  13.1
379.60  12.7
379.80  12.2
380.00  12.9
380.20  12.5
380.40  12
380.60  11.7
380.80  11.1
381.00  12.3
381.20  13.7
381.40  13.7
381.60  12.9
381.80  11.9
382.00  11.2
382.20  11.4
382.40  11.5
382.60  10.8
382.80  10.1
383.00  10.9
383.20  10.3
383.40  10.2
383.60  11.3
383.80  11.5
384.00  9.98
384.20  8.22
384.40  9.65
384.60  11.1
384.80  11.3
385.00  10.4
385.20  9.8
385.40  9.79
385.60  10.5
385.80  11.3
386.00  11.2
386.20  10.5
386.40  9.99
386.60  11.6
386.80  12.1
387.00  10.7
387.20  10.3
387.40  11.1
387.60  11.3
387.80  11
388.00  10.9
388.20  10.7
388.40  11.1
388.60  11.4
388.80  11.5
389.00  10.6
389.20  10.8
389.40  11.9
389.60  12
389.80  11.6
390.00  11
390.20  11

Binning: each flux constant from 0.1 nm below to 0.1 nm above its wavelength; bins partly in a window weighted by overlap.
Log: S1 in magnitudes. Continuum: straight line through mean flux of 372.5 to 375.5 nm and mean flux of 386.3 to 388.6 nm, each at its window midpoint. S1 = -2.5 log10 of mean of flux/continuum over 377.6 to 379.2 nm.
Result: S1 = 0.28 mag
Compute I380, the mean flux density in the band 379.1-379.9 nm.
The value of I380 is 12.5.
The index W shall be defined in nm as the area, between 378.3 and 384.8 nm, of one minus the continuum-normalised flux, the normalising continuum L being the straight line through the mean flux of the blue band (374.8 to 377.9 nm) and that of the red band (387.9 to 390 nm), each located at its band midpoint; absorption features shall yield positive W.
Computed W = 0.674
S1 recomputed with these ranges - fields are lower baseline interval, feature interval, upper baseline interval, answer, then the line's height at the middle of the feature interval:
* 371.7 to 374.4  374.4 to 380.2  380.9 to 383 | 0.12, 15.4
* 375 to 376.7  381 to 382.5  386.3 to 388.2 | 0.10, 13.5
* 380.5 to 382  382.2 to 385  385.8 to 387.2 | 0.12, 11.8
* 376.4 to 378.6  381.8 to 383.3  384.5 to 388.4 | 0.04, 11.4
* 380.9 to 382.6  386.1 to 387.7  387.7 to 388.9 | 0.04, 11.3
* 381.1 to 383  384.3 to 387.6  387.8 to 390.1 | 0.07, 11.5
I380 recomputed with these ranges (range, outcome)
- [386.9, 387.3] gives 10.5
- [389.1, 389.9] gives 11.6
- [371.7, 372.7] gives 19.6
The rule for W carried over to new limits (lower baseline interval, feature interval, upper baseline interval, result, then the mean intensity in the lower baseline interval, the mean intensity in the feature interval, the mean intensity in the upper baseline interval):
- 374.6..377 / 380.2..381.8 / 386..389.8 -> 0.157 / 15.9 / 12.4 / 11.1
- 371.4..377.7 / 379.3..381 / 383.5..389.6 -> 0.197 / 16.6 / 12.3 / 10.8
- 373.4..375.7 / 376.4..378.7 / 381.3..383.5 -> 0.450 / 17.5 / 12.2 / 11.4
